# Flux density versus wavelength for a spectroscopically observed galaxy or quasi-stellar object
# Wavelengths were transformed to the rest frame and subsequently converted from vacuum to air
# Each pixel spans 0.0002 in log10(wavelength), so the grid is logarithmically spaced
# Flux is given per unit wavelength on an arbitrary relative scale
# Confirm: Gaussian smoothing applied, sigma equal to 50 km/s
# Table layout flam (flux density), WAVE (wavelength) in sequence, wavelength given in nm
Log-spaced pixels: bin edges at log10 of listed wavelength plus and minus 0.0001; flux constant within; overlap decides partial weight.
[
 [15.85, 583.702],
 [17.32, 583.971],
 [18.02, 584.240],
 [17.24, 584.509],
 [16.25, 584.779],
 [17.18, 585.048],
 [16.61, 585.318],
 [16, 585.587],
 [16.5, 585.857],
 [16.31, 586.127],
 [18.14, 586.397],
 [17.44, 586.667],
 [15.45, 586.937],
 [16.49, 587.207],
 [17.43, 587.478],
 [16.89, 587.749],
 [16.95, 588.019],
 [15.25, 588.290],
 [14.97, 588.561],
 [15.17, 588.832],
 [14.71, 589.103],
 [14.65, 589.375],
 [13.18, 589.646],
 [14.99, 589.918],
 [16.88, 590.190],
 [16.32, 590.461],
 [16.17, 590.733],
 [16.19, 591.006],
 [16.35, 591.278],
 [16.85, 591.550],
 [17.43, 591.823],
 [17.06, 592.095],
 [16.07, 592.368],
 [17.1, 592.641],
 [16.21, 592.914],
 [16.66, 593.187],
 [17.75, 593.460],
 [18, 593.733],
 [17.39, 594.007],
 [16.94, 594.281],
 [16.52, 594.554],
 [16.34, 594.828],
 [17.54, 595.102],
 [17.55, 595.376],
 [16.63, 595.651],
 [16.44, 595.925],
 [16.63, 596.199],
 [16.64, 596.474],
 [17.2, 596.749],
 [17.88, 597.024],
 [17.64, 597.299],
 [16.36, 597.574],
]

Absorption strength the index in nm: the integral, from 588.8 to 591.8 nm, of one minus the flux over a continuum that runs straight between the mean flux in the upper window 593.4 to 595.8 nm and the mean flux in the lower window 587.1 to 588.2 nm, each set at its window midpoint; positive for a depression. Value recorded 0.232 nm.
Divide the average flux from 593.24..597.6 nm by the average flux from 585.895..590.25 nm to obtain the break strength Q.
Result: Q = 1.1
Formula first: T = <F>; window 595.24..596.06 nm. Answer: 16.9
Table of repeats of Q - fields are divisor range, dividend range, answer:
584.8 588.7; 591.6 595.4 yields 1.03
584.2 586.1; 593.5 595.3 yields 1.03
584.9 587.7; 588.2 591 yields 0.91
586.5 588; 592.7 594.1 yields 1.02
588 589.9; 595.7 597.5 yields 1.15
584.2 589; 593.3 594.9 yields 1.04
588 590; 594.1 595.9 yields 1.14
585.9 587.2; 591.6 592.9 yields 1.00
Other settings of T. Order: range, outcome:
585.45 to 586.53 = 16.7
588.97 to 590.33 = 14.9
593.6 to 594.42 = 17.4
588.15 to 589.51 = 15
